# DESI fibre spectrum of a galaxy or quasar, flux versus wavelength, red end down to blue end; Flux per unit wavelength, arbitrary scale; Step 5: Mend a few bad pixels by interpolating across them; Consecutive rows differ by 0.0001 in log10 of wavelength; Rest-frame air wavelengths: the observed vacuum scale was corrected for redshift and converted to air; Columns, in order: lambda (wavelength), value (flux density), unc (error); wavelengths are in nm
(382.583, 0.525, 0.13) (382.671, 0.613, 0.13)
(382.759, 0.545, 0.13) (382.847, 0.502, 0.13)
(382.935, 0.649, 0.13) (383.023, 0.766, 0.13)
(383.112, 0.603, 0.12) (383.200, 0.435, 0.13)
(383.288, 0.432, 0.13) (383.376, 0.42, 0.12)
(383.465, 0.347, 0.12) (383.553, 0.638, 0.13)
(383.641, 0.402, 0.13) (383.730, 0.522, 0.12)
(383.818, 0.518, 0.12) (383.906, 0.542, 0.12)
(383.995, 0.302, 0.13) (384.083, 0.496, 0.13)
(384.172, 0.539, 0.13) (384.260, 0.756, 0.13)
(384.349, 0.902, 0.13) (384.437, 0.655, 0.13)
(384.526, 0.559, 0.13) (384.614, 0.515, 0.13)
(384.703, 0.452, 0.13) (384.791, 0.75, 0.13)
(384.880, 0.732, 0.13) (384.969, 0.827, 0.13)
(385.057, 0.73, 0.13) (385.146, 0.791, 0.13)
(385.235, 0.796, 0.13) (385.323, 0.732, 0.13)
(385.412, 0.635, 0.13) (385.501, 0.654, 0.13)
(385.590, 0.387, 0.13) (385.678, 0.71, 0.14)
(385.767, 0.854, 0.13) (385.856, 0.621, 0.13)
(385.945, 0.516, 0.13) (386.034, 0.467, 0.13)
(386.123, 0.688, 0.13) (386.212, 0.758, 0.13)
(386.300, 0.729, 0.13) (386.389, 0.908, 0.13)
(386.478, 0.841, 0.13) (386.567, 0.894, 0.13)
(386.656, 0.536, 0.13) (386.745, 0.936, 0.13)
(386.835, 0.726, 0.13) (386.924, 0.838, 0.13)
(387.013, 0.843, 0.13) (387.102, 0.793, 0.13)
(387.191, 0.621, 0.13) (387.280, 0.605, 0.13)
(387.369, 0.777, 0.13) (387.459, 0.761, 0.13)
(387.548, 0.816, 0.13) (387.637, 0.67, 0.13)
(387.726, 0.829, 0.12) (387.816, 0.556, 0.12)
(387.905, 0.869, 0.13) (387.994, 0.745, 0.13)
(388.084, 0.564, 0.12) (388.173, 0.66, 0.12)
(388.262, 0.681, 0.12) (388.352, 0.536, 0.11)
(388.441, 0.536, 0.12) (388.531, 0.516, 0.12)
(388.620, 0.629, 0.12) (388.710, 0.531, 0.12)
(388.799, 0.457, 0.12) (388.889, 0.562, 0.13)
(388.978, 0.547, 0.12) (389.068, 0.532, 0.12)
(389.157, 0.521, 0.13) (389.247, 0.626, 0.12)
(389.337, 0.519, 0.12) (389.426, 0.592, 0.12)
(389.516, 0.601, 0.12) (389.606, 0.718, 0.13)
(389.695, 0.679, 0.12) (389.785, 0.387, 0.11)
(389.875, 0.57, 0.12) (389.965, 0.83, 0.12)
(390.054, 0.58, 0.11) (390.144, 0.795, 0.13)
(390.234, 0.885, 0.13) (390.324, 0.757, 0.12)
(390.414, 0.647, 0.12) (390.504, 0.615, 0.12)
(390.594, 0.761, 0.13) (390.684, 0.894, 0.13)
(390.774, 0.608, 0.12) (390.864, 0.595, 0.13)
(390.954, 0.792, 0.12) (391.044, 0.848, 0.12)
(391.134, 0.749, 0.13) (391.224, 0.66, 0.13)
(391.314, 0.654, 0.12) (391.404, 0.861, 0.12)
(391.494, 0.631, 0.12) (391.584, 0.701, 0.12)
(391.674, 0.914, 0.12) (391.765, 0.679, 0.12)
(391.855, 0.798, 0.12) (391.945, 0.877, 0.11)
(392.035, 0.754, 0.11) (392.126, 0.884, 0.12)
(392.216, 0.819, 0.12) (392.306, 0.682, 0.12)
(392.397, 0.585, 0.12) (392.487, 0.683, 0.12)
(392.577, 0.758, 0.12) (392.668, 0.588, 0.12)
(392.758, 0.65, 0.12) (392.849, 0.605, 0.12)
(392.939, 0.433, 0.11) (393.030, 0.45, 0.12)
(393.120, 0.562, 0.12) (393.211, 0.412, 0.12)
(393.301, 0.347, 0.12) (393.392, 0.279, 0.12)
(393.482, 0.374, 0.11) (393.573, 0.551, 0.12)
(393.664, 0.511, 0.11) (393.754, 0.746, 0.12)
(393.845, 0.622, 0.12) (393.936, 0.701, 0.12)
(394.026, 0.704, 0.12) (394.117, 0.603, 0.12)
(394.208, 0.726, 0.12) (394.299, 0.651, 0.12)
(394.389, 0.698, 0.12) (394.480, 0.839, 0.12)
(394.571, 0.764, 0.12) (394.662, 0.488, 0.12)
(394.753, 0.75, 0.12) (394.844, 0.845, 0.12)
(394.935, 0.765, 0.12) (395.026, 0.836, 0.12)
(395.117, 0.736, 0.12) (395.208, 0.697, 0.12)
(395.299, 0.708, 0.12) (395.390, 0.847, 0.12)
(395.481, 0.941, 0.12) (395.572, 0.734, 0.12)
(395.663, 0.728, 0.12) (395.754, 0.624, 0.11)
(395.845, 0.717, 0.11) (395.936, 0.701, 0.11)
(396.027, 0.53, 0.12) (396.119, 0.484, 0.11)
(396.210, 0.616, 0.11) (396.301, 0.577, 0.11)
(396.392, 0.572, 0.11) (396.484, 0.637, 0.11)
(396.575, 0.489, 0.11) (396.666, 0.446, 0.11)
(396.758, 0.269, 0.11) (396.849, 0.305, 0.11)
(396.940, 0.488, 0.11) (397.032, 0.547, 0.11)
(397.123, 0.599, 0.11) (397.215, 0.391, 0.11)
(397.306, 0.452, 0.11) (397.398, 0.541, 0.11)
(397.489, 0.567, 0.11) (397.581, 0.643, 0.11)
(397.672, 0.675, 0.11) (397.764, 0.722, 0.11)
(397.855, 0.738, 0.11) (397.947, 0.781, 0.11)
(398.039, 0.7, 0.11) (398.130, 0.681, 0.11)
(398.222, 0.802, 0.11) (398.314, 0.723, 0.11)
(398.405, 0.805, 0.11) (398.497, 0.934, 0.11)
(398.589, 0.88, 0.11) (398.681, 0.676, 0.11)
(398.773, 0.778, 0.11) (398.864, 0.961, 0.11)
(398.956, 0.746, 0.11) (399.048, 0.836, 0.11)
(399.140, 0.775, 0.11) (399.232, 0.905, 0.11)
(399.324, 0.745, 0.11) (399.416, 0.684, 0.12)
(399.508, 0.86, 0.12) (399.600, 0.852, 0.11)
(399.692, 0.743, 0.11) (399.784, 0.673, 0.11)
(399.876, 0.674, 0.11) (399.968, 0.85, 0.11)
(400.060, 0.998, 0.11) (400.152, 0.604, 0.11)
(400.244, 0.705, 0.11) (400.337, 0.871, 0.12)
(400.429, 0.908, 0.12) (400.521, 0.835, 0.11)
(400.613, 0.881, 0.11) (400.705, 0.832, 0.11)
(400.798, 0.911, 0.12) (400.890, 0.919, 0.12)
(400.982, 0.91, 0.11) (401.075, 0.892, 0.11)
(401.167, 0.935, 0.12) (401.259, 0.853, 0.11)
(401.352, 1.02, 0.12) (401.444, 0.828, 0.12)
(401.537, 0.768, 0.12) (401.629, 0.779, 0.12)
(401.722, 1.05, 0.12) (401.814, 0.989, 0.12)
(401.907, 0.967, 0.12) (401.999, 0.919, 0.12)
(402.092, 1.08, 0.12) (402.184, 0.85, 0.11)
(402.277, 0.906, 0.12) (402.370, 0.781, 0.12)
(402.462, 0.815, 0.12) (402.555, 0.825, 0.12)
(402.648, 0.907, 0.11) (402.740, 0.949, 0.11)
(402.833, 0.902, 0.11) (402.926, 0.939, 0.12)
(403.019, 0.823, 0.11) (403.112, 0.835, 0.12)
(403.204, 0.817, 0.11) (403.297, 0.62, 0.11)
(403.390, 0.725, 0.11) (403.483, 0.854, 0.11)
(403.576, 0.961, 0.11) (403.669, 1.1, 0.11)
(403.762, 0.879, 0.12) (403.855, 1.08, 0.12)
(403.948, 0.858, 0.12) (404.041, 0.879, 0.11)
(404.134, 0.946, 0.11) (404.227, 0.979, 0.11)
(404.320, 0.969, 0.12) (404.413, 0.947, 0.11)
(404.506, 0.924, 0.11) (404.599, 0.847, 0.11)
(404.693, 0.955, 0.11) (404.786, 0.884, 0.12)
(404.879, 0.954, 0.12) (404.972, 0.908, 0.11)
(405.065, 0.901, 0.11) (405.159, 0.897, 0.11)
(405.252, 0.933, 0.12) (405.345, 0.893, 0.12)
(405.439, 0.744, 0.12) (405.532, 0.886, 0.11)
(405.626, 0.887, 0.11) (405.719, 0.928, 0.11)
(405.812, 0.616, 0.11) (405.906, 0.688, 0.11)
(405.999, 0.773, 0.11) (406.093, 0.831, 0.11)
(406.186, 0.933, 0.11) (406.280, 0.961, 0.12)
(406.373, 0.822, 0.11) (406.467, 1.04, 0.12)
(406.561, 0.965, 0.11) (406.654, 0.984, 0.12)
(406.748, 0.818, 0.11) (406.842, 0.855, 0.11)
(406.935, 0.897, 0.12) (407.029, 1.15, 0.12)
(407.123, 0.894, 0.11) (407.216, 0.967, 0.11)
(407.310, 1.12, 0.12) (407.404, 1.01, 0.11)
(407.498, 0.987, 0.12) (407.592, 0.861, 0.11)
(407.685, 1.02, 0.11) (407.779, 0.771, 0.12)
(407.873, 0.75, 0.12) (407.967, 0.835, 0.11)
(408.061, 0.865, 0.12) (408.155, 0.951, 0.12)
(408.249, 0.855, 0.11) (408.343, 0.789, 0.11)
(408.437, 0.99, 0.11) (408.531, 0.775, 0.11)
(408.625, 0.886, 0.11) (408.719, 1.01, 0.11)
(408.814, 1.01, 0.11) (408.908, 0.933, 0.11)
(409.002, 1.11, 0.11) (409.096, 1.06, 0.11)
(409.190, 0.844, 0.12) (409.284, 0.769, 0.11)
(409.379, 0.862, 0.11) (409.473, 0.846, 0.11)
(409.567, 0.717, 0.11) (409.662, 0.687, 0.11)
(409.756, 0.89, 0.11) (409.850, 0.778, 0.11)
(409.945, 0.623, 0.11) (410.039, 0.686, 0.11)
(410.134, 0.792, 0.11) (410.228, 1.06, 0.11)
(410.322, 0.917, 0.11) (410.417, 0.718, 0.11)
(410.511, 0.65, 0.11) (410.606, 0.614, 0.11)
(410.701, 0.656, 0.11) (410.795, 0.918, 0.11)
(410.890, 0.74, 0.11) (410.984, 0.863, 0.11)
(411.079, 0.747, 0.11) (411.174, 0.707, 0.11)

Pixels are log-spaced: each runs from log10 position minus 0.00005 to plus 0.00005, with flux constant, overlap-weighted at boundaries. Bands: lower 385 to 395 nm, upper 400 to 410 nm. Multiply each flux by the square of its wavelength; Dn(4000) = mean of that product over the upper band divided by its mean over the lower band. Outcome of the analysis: 1.42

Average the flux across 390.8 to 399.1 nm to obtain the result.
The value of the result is 0.664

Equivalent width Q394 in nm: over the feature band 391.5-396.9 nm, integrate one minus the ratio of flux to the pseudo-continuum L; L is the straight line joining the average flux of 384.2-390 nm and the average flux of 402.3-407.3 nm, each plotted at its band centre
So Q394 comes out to 0.81 nm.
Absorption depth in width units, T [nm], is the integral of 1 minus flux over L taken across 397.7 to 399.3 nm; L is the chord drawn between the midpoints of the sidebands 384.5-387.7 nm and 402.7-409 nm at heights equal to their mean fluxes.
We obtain 0.08 nm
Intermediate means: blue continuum 0.709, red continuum 0.9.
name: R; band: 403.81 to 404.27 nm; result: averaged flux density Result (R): 0.948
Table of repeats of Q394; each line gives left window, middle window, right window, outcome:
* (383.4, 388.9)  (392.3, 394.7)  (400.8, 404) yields 0.54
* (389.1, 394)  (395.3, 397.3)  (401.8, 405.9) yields 0.43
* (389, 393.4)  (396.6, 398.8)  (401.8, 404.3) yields 0.46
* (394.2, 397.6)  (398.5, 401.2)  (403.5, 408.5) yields -0.31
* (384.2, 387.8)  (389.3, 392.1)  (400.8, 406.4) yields 0.19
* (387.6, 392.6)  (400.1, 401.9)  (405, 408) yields -0.11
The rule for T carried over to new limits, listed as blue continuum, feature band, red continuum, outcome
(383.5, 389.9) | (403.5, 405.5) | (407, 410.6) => -0.22 nm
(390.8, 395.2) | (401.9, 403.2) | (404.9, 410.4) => -0.13 nm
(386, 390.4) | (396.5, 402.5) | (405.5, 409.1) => 0.37 nm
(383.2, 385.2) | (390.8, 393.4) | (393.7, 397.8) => -0.21 nm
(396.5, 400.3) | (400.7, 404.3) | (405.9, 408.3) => -0.47 nm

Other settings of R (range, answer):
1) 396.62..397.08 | 0.412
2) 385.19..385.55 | 0.7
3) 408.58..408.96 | 0.961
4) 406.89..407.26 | 0.978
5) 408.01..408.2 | 0.906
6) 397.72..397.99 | 0.747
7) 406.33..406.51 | 0.929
